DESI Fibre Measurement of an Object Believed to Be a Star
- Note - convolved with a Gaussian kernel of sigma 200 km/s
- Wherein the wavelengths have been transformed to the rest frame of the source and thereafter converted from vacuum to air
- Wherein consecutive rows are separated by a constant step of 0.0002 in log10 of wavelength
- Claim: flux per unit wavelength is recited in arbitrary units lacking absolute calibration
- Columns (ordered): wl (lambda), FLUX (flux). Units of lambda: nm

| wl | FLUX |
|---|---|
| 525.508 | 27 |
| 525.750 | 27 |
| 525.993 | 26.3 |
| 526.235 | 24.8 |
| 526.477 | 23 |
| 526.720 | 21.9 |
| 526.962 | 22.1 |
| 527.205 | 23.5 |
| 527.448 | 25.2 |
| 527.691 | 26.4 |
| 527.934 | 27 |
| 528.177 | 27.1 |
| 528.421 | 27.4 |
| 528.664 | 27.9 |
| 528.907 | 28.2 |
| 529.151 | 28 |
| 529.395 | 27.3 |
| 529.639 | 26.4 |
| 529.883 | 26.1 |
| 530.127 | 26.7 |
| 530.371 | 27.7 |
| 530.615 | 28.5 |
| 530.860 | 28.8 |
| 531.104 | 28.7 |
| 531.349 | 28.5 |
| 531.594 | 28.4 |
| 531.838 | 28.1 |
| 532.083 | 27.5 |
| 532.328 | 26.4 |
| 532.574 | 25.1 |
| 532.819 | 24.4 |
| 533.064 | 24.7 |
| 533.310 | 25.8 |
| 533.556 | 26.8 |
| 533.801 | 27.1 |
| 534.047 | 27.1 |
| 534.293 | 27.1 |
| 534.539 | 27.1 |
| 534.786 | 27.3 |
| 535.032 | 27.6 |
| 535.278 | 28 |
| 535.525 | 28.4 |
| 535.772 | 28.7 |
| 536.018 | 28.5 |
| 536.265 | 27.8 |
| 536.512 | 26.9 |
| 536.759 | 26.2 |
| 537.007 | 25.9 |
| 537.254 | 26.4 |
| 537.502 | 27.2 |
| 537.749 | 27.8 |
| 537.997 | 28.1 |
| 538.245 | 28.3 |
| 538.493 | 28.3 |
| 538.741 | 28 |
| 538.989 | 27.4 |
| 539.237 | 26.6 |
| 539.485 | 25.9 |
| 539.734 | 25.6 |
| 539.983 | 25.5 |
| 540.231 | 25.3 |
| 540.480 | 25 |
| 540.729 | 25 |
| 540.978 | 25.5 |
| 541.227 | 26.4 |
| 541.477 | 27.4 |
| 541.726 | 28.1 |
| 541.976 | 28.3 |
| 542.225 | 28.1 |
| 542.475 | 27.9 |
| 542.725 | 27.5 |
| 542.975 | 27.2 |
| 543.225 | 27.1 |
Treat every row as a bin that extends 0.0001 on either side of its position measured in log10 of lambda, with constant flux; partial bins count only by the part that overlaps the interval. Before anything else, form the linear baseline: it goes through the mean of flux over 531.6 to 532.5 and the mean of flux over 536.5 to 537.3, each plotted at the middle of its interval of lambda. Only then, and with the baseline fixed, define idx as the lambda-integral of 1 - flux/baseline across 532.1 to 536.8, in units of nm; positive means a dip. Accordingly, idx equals -0.02 nm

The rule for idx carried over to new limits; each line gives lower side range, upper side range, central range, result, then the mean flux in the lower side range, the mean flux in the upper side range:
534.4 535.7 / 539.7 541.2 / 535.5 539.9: -0.12 nm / 27.7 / 25.4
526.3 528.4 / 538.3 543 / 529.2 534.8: -0.36 nm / 24.7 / 26.8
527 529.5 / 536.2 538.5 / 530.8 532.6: -0.06 nm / 26.6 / 27.2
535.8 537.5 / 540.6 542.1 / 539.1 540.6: 0.07 nm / 27.1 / 26.8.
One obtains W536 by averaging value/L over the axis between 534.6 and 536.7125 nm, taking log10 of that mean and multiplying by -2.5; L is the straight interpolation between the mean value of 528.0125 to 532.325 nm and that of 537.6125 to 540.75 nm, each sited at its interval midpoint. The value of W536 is -0.03 mag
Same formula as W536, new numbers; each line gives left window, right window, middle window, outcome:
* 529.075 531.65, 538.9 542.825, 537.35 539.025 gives -0.04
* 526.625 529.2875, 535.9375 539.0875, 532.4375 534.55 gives 0.03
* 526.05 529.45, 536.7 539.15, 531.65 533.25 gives 0.01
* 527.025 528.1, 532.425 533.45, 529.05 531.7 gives -0.10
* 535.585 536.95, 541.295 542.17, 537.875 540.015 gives 0.02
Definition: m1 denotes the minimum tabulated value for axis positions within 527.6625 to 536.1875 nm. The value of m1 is 24.4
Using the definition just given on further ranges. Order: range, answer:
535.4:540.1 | 25.5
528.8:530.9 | 26.1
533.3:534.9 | 25.8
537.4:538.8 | 27.2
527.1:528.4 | 23.5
